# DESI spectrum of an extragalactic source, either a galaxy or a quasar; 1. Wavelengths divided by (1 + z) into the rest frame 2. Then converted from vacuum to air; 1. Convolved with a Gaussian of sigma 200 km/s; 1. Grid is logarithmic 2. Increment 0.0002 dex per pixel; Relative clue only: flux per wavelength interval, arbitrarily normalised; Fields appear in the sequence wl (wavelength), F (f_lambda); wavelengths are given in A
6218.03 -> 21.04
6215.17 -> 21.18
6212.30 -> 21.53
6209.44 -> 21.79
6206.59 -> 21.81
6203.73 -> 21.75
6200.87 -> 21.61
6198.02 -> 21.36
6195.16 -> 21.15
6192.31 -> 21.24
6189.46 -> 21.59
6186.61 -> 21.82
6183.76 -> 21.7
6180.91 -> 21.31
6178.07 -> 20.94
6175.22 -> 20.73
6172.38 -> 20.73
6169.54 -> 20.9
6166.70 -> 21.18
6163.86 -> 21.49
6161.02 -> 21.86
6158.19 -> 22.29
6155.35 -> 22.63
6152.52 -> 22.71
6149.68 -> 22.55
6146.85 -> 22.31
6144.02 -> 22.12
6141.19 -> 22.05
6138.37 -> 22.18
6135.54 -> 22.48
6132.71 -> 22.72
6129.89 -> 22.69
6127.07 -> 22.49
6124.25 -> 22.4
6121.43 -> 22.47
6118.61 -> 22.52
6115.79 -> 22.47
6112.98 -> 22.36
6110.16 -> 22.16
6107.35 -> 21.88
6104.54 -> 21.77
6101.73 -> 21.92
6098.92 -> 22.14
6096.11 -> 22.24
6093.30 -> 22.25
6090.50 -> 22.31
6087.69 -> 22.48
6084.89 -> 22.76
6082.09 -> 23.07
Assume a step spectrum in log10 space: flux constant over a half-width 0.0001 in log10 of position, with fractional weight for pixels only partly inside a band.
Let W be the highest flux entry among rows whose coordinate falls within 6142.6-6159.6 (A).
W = 22.71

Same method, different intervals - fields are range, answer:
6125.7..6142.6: 22.72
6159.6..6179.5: 21.86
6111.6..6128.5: 22.52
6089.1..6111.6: 22.31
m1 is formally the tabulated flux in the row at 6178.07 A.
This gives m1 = 20.94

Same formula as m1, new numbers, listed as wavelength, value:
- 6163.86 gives 21.49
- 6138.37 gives 22.18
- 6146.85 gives 22.31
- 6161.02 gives 21.86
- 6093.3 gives 22.25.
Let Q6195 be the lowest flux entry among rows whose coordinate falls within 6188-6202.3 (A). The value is 21.15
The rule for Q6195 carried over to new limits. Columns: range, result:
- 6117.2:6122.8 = 22.47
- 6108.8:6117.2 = 22.16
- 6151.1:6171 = 20.9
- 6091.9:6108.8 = 21.77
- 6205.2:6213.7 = 21.53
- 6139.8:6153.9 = 22.05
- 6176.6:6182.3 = 20.94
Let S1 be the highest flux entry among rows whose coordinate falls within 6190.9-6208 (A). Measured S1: 21.81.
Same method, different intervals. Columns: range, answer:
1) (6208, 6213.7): 21.79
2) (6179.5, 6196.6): 21.82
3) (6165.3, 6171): 21.18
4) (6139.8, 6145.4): 22.12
